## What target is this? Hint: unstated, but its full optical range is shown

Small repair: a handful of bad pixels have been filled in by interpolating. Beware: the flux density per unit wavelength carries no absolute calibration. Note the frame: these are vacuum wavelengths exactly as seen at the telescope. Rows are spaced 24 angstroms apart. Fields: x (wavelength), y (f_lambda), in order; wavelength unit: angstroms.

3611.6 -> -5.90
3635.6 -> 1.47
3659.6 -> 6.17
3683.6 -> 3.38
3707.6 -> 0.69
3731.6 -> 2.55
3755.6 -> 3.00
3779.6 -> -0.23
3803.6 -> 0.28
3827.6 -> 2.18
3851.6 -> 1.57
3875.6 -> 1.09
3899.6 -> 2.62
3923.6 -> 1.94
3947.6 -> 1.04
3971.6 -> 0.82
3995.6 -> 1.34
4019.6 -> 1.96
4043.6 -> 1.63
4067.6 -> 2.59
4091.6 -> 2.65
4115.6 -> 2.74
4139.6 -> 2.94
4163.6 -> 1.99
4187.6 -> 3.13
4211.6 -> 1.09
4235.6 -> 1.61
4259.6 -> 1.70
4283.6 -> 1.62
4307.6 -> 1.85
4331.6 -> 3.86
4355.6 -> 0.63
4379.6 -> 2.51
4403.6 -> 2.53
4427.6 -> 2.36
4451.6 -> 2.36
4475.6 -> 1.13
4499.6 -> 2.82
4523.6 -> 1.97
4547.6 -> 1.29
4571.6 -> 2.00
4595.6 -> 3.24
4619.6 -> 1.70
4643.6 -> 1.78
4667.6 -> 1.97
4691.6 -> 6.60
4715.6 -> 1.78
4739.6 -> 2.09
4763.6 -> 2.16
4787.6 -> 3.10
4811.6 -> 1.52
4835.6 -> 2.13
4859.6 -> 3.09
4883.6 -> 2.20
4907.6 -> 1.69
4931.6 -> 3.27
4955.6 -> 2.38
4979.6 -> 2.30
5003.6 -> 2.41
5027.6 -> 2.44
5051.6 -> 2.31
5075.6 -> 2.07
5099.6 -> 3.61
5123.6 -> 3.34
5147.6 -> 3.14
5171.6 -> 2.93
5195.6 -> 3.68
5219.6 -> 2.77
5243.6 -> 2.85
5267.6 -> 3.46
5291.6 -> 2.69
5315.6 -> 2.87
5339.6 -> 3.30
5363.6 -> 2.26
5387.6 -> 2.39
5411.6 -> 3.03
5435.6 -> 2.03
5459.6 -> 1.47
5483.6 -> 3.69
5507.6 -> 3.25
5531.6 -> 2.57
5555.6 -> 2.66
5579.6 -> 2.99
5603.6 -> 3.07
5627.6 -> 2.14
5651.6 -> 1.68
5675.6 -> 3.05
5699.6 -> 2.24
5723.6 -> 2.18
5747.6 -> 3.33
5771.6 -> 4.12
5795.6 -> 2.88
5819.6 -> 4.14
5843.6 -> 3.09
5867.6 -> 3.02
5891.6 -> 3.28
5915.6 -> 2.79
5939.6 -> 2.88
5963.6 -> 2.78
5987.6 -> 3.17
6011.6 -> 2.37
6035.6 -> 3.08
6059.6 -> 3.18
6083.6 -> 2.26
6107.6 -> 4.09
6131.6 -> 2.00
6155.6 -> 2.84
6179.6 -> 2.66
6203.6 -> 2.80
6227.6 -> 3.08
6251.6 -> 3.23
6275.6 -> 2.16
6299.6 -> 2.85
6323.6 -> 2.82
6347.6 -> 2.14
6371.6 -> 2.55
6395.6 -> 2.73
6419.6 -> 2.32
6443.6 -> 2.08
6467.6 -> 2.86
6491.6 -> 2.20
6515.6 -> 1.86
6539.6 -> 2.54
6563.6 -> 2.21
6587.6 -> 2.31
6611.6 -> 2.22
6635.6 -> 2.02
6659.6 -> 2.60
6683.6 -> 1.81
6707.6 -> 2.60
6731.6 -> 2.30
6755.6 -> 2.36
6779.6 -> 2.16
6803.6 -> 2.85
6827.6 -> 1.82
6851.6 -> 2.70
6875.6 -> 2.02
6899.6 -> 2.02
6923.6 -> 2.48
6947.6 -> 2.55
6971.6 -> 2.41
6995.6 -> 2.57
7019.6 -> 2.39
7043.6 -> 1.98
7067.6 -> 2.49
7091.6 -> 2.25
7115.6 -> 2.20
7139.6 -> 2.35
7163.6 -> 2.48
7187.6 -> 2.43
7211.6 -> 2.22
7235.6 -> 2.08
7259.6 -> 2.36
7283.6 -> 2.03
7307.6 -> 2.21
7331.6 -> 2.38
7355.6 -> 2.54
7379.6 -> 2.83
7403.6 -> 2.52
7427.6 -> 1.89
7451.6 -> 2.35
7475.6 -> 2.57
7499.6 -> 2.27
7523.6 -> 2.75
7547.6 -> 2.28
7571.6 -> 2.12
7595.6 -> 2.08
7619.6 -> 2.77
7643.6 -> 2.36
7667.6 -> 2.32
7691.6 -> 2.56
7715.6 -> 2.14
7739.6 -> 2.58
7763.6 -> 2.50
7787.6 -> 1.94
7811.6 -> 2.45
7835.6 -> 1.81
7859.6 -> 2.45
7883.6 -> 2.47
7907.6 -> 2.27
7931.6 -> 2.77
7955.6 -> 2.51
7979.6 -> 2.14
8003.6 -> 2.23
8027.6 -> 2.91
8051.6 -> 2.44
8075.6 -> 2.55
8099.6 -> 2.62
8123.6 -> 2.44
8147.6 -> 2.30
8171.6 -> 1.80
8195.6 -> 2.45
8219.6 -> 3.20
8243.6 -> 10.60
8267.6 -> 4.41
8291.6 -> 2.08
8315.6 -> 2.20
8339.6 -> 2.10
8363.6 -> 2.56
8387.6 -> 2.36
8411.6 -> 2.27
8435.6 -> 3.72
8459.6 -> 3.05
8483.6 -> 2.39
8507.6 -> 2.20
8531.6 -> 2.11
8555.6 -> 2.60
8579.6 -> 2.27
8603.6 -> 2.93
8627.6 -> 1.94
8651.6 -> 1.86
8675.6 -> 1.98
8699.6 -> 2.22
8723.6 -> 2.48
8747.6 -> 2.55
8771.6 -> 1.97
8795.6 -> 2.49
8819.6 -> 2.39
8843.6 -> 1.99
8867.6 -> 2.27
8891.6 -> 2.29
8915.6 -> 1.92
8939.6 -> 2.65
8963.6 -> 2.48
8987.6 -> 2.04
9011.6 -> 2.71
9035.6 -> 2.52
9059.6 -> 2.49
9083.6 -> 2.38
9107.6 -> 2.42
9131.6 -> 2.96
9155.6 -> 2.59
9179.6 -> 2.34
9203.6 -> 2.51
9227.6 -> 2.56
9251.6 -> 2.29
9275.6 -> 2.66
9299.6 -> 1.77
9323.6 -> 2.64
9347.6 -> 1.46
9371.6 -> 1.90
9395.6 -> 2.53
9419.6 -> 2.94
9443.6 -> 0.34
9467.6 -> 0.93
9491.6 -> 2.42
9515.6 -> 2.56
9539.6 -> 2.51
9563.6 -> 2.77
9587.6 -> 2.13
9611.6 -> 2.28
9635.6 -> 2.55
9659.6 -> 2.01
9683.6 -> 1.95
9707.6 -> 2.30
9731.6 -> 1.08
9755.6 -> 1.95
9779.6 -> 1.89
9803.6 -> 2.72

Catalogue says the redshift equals 0.256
